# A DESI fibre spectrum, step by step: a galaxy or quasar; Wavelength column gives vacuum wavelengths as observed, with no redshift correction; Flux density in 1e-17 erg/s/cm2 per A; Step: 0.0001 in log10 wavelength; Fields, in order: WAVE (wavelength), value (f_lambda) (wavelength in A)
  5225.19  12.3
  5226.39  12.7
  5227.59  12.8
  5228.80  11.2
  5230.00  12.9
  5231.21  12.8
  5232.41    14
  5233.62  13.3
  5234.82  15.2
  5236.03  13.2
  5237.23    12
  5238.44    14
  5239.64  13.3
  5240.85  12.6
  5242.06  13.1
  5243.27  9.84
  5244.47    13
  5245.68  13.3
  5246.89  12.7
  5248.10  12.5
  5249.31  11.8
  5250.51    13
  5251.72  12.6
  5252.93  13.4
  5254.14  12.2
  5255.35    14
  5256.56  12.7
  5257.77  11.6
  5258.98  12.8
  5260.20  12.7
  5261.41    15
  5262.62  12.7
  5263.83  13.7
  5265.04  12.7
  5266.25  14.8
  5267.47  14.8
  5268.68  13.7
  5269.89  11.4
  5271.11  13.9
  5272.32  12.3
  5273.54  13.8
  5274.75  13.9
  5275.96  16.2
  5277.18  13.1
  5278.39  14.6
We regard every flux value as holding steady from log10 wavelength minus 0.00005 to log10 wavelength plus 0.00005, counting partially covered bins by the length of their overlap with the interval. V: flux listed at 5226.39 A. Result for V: 12.7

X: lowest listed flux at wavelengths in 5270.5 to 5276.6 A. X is 12.3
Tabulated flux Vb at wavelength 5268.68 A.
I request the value 13.7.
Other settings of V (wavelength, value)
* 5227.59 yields 12.8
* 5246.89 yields 12.7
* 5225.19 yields 12.3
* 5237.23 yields 12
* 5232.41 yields 14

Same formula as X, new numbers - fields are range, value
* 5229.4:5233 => 12.8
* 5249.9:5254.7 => 12.2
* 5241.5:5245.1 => 9.84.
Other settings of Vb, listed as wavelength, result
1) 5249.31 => 11.8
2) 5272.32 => 12.3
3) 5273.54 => 13.8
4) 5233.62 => 13.3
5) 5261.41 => 15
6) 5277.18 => 13.1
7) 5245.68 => 13.3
